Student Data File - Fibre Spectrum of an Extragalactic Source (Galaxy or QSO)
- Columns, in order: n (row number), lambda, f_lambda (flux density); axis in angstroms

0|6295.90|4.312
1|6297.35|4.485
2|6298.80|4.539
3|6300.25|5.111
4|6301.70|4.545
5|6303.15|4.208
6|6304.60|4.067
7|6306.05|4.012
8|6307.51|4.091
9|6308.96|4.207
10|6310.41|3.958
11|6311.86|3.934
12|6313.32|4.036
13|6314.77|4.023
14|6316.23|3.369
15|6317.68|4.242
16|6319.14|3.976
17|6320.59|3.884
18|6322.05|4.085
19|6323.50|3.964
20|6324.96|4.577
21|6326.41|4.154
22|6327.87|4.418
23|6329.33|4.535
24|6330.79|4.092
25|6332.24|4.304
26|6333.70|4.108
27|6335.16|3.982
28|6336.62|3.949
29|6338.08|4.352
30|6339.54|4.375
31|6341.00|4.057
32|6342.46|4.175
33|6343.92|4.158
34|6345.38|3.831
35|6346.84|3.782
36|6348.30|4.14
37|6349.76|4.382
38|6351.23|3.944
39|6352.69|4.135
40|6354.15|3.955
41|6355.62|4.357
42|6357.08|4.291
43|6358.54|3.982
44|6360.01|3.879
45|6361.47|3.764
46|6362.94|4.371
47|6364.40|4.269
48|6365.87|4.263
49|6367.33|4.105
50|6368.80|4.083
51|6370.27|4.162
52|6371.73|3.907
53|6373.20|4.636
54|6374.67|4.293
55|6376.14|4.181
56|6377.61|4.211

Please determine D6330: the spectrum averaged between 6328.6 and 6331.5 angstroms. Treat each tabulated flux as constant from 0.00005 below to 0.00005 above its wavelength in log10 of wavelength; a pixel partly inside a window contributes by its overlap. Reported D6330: 4.31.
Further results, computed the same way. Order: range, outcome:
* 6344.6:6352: 4.02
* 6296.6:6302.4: 4.67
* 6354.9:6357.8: 4.33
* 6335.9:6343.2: 4.18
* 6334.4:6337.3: 3.96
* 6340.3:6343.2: 4.12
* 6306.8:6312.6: 4.05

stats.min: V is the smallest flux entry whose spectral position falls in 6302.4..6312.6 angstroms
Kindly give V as 3.934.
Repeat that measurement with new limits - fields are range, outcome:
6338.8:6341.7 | 4.057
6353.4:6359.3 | 3.955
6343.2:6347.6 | 3.782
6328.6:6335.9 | 3.982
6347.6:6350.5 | 4.14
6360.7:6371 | 3.764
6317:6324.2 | 3.884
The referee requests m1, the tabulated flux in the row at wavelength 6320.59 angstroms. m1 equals 3.884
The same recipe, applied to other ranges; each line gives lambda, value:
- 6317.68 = 4.242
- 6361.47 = 3.764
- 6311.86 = 3.934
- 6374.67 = 4.293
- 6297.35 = 4.485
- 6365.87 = 4.263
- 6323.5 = 3.964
